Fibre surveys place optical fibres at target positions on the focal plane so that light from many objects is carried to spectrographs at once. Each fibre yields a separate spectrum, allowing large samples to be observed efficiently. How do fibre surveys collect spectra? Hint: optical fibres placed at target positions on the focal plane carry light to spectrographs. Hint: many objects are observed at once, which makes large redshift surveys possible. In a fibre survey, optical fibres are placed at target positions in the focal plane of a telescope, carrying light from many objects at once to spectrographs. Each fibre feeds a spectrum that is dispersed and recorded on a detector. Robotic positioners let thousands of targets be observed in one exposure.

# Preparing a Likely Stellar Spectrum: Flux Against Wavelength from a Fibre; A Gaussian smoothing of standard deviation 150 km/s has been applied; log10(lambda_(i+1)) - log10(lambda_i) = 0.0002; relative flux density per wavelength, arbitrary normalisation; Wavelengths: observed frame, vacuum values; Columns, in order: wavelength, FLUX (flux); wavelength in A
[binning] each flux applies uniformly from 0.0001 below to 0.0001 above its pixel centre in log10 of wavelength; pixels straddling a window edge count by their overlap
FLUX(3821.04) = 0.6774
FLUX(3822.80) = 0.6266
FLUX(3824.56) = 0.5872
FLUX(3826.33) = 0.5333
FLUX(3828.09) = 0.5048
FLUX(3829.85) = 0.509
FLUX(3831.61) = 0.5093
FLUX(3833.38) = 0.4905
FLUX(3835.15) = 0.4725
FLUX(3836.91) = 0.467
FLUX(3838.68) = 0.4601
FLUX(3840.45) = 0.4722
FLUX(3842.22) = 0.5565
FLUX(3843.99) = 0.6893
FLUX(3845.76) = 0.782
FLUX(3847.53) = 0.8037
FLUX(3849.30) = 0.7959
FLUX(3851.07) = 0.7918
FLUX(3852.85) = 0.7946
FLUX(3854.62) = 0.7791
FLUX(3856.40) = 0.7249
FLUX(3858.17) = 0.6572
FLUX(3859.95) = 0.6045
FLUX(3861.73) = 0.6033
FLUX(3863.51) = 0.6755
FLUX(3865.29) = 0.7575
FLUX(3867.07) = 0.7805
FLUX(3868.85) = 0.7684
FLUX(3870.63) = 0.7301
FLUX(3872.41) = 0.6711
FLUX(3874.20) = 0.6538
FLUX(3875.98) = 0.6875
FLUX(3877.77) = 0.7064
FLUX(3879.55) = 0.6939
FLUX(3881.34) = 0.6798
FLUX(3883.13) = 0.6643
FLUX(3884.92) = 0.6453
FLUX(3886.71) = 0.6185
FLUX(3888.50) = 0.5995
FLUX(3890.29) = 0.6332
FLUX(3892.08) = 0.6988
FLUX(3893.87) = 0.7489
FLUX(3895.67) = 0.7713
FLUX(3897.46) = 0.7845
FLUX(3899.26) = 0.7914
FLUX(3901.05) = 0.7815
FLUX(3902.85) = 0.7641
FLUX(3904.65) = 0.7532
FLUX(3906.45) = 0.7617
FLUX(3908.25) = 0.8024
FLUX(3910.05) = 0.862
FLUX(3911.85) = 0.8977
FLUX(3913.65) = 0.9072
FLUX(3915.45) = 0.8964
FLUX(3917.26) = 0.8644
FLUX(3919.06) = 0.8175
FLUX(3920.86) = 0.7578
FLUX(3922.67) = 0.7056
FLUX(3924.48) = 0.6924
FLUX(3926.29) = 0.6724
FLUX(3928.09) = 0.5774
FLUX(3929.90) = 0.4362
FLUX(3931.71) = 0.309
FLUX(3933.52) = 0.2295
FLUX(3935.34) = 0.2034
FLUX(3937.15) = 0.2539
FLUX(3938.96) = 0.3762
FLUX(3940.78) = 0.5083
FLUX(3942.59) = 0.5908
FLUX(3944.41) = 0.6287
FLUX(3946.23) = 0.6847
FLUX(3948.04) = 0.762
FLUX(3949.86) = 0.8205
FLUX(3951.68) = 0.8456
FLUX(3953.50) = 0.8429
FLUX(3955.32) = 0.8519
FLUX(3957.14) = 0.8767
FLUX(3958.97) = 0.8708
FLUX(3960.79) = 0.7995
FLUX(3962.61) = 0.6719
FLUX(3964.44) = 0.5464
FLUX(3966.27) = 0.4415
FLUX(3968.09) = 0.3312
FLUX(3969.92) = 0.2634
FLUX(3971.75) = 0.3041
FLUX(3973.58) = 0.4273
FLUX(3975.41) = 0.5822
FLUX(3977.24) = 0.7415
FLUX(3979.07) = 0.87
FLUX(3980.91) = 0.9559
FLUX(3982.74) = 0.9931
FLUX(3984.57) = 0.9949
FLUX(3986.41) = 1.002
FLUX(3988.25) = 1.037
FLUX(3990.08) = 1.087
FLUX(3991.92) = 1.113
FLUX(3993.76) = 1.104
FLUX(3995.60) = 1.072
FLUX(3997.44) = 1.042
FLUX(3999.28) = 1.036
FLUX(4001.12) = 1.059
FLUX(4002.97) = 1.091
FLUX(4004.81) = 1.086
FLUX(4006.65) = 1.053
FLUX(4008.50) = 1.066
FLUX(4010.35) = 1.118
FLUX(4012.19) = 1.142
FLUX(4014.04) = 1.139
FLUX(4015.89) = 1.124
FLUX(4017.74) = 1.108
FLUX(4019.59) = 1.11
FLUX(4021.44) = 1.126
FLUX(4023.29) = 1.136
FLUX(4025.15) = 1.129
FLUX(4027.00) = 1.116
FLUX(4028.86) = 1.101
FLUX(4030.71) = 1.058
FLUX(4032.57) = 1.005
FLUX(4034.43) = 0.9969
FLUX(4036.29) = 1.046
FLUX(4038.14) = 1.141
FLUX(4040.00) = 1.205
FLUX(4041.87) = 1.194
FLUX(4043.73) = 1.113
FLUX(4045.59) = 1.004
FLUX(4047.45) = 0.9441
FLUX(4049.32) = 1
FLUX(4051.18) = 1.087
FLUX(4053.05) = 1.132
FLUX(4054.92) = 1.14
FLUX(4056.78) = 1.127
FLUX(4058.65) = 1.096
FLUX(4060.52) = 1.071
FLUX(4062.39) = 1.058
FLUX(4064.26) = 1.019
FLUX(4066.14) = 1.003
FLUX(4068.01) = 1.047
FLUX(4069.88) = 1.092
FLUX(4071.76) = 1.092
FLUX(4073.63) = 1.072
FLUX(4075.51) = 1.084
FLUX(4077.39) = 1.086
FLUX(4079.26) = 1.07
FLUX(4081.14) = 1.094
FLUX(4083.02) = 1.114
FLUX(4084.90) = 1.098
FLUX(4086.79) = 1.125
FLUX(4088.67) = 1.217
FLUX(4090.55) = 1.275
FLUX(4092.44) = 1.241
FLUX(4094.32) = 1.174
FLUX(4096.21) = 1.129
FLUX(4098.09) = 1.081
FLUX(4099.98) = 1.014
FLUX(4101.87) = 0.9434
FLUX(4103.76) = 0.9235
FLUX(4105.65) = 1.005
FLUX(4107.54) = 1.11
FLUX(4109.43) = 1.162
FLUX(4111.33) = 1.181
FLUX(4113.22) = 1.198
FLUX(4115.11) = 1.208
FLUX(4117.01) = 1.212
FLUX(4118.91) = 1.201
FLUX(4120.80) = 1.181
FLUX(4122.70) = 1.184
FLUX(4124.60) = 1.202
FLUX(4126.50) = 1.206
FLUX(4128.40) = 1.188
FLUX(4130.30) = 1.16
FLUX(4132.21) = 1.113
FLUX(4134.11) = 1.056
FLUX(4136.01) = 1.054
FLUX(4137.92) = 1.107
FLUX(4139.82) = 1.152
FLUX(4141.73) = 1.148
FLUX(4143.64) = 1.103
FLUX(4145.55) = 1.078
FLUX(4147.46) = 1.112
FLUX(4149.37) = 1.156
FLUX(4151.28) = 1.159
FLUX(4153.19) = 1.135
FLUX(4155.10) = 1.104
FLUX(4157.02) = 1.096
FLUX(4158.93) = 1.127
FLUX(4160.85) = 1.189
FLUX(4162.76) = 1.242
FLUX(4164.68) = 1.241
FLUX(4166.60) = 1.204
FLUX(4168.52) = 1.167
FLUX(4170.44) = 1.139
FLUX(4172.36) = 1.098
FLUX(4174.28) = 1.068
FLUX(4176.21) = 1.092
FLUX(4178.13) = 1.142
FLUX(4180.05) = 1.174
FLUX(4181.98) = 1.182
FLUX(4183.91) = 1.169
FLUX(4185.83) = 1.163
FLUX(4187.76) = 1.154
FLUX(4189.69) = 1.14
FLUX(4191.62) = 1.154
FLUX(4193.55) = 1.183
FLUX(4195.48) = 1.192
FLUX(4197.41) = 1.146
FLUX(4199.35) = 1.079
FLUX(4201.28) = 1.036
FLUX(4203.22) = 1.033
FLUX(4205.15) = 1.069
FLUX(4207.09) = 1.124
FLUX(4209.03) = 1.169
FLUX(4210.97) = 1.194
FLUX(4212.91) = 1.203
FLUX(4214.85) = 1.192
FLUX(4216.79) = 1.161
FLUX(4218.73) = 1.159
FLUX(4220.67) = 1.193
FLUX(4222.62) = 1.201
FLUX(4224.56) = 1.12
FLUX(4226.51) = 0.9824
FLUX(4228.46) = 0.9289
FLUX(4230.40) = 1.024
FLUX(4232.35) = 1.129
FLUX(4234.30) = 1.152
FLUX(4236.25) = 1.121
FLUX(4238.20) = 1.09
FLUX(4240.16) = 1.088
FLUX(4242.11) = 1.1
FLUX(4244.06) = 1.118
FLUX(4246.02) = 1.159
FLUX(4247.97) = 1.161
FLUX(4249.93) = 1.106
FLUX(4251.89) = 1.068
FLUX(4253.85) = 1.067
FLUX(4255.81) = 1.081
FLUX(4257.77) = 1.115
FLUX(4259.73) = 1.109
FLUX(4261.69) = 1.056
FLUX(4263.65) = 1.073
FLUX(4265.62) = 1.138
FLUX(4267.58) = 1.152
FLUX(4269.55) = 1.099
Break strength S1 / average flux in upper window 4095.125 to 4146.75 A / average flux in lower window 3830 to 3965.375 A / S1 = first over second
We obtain 1.66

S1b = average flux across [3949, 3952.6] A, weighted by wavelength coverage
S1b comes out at 0.833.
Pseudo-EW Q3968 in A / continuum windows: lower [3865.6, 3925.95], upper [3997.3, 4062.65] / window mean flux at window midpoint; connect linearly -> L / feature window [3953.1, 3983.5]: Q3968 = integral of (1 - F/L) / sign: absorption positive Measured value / 8.7 A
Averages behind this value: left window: 0.745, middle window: 0.664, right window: 1.09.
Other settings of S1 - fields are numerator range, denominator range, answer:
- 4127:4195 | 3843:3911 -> 1.58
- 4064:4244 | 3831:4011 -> 1.55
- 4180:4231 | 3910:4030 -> 1.38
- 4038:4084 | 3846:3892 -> 1.54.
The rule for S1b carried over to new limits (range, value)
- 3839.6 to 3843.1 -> 0.515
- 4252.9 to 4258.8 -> 1.09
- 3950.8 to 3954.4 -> 0.844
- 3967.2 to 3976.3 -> 0.381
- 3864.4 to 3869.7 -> 0.769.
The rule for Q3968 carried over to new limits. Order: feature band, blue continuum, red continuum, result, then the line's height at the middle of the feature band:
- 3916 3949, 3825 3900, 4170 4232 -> 8.4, 0.757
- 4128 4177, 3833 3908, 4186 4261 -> -4.8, 1.03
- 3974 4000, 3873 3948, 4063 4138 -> -3.5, 0.846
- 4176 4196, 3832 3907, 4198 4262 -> -1.9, 1.06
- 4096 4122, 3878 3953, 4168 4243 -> -3.6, 0.975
